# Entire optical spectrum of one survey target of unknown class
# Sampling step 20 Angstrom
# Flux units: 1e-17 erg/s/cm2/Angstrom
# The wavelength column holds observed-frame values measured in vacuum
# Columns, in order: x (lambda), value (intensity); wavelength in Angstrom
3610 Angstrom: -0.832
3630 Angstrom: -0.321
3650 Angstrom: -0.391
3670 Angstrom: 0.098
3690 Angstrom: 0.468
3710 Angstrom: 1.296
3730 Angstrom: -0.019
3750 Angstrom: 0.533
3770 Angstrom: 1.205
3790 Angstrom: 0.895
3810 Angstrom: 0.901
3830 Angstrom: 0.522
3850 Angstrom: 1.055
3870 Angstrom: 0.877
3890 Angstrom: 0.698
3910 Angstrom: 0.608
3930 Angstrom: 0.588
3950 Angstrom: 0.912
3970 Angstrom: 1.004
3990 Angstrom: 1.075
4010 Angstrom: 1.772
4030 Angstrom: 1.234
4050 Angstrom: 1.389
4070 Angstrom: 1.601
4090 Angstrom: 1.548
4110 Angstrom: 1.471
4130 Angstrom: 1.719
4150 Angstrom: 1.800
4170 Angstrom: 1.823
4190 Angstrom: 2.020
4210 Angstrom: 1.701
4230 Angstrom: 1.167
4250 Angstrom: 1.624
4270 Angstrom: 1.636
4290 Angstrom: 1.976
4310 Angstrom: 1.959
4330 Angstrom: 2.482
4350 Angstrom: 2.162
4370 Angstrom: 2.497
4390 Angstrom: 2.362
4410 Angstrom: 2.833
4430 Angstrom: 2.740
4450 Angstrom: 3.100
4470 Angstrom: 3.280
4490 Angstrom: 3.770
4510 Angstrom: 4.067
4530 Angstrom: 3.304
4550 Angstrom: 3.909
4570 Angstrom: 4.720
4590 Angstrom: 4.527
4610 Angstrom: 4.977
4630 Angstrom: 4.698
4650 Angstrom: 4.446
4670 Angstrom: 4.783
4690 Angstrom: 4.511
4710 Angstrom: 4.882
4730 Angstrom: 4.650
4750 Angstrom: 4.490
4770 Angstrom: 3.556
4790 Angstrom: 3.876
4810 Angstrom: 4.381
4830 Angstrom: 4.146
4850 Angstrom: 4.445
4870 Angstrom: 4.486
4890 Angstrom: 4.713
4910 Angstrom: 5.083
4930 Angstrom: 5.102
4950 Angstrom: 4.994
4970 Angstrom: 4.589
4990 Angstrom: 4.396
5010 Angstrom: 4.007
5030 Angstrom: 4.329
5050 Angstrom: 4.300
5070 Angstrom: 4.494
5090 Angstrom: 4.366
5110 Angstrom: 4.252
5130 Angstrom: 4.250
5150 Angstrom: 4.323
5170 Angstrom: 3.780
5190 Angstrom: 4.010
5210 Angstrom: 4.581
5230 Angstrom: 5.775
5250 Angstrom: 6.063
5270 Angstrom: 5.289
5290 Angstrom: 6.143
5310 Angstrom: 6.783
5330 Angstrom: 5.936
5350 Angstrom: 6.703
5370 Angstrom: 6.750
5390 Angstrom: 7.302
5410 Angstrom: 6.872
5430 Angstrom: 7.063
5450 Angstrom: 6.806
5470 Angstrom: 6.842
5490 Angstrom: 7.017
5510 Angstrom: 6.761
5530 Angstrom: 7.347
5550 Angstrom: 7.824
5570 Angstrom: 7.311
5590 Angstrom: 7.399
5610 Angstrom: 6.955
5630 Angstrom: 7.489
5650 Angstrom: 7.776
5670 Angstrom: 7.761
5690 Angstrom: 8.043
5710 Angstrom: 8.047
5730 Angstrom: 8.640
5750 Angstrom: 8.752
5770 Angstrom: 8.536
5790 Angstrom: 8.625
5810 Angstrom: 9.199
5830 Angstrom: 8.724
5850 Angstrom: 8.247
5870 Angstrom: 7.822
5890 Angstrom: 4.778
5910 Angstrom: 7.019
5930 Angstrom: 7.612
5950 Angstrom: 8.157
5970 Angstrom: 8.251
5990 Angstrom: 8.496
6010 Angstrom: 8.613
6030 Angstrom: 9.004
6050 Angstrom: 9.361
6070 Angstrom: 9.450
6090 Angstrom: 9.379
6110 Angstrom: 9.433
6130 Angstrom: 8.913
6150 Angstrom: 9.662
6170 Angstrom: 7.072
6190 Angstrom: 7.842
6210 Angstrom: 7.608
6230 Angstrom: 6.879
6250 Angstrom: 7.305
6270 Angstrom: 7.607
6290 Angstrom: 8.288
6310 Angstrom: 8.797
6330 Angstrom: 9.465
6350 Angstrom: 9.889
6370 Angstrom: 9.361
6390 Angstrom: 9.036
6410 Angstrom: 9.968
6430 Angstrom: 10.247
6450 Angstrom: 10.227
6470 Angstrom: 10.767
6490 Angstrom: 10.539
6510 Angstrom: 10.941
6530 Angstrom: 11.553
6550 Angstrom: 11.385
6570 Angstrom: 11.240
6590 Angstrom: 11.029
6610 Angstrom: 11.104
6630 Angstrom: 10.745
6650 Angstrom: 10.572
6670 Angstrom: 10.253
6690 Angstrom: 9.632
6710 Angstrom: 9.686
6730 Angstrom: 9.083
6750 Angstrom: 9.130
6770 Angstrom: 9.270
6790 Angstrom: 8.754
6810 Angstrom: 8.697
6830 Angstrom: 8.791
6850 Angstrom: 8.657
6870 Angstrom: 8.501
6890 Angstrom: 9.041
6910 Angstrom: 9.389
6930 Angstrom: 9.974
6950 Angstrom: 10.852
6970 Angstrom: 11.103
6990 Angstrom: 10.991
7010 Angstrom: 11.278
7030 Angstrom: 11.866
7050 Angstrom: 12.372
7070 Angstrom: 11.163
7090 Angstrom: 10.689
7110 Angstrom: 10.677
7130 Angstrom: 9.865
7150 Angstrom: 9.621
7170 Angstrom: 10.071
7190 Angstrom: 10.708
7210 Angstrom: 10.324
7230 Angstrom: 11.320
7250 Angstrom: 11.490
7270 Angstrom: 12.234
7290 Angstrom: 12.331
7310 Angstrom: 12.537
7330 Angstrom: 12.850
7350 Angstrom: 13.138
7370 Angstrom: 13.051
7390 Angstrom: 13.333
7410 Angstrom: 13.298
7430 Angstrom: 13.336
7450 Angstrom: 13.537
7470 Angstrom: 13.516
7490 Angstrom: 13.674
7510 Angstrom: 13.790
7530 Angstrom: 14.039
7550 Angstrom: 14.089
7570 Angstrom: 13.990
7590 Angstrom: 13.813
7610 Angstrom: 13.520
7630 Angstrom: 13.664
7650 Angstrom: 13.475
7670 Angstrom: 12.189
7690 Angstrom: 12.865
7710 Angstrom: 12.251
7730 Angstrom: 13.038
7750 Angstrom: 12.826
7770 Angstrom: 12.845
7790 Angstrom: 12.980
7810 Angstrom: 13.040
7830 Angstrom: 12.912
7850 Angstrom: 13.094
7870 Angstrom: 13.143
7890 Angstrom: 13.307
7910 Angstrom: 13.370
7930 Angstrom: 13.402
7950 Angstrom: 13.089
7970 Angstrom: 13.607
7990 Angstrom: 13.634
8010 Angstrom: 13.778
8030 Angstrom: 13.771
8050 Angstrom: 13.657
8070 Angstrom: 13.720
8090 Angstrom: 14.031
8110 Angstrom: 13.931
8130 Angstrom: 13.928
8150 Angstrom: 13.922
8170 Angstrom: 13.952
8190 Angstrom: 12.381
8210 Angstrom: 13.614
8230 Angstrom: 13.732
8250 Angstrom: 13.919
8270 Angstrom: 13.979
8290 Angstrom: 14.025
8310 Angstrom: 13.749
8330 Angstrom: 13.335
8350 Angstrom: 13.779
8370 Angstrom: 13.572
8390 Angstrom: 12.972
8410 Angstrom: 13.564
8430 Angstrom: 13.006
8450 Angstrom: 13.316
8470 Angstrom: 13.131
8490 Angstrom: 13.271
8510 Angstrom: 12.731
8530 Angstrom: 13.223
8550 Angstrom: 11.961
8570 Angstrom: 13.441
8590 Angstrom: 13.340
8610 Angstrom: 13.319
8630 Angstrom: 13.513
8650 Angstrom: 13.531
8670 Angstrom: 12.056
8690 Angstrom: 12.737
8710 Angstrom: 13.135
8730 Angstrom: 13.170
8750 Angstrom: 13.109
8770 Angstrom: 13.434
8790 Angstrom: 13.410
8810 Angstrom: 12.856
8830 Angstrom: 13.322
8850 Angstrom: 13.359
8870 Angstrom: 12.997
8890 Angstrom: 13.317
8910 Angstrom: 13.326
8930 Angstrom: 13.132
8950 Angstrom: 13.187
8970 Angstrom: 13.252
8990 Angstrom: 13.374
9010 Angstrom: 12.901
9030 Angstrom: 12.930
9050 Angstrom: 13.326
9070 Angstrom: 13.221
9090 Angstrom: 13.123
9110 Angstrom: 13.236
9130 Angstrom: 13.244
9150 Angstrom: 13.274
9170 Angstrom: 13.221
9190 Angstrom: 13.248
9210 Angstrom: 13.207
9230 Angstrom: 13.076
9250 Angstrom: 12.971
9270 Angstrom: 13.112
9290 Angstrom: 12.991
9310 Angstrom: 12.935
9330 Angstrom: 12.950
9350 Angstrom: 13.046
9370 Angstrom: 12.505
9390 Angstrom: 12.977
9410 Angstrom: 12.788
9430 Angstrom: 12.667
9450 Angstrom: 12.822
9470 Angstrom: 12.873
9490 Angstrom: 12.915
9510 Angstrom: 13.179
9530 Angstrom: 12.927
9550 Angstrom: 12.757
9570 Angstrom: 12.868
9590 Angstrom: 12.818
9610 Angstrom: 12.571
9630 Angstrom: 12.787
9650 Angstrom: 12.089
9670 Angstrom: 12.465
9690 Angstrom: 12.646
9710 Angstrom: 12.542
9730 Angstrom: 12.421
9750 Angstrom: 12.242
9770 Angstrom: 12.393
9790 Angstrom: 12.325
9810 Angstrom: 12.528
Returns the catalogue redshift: 0.000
